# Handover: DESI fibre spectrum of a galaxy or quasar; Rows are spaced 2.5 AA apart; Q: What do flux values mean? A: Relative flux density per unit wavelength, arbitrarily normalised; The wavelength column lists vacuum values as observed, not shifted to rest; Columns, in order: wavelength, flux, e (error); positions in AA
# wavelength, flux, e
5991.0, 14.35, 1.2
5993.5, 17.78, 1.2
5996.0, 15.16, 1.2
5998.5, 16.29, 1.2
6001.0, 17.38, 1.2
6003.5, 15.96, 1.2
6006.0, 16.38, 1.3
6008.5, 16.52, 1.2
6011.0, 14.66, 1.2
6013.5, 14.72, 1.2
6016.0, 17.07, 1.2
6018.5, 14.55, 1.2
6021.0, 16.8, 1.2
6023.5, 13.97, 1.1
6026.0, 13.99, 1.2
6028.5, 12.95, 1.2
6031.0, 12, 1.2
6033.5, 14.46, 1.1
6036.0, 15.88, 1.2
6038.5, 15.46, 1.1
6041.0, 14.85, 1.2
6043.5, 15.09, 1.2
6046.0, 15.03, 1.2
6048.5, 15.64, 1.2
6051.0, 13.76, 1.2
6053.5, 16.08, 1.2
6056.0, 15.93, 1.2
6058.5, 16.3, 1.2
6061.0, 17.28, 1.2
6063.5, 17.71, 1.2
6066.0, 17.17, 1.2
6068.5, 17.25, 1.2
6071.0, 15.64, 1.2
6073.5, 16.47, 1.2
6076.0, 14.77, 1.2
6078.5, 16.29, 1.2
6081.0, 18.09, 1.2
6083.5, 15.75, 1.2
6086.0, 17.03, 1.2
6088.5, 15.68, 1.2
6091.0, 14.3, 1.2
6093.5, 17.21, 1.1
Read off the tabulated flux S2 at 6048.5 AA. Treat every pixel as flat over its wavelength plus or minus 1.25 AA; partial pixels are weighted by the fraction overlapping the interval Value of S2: 15.64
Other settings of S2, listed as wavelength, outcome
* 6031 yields 12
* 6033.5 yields 14.46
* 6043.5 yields 15.09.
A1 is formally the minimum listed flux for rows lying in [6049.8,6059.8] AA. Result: 13.76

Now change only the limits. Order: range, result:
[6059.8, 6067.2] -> 17.17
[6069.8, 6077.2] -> 14.77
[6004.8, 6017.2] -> 14.66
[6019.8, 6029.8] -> 12.95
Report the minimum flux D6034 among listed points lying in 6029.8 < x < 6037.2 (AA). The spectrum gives 12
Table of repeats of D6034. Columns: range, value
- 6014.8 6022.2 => 14.55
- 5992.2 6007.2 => 15.16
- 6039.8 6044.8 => 14.85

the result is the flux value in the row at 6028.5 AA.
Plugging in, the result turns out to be 12.95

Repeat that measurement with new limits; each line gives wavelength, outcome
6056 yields 15.93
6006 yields 16.38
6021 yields 16.8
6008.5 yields 16.52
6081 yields 18.09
